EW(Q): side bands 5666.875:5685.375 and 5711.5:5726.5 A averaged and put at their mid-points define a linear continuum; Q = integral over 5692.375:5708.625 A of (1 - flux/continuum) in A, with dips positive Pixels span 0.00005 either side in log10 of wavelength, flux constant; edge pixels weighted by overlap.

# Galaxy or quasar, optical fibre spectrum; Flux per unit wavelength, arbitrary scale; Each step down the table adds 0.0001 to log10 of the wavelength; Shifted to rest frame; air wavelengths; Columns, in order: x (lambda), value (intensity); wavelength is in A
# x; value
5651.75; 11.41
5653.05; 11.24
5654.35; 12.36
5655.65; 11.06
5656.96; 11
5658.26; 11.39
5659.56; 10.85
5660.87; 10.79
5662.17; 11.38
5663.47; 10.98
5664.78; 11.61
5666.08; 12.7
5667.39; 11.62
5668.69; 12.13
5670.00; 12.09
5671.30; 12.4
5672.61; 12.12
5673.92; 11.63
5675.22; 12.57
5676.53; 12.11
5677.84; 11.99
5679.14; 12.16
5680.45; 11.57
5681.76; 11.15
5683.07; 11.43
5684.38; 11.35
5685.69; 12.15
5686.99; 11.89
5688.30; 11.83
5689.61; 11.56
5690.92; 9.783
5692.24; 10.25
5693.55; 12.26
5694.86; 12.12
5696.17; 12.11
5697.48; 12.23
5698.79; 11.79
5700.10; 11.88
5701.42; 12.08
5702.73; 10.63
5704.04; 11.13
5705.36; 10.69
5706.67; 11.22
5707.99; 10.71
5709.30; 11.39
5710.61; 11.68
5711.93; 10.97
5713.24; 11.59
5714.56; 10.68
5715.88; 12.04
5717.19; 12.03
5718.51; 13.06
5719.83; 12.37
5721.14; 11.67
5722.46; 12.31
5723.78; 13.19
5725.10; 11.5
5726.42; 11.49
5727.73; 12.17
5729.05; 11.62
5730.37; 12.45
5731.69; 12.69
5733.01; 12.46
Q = 0.5 A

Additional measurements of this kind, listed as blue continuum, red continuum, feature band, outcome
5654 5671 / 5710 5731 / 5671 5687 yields -0.31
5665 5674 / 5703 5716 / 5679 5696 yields 0.26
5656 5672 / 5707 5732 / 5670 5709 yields 0.26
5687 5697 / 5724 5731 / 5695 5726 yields 0.02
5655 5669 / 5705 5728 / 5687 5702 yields -0.06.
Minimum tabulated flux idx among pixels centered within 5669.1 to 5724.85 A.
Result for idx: 9.783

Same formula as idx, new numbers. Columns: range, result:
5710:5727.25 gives 10.68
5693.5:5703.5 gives 10.63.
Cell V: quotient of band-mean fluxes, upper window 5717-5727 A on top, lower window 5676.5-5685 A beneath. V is 1.0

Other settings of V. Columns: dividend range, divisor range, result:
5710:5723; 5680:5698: 1.03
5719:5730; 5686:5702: 1.04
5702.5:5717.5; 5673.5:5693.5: 0.97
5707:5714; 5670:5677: 0.93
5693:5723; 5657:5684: 1.00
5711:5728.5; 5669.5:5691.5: 1.01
